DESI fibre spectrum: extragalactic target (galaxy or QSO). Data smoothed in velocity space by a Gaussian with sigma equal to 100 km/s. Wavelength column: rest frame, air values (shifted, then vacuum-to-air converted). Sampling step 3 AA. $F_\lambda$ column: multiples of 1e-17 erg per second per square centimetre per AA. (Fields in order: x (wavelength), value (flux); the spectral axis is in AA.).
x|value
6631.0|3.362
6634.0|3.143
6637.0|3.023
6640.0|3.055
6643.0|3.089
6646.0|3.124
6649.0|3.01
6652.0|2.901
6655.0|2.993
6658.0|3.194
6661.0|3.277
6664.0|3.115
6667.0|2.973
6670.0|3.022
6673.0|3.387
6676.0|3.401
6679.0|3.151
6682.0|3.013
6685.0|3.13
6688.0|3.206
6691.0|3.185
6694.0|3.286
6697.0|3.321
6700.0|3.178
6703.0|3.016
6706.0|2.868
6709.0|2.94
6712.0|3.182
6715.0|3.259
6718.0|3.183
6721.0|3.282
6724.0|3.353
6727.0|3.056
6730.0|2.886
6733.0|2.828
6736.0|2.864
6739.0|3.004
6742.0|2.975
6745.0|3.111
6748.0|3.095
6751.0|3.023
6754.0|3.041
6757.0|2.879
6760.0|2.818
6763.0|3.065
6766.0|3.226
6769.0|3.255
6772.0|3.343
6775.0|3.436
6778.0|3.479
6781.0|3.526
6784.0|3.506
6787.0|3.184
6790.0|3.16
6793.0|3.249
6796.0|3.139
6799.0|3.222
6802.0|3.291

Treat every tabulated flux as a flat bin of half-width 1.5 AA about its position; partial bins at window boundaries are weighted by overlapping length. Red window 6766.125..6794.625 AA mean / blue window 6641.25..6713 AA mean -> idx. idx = 1.07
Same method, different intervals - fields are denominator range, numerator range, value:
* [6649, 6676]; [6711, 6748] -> 0.99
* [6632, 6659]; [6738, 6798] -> 1.04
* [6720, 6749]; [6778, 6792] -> 1.10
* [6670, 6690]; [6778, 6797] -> 1.04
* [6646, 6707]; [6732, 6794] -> 1.00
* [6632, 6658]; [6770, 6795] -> 1.10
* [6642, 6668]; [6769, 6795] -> 1.09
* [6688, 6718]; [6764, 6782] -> 1.07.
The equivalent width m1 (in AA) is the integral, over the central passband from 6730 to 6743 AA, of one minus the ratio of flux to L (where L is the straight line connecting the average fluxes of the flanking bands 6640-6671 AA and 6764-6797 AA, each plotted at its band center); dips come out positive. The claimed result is 1.3 AA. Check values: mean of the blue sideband 3.07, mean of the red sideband 3.32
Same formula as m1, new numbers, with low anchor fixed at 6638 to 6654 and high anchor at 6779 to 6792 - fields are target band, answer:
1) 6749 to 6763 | 1.4 AA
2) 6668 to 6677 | -0.4 AA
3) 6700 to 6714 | 0.6 AA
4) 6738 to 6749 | 0.7 AA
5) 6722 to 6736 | 0.9 AA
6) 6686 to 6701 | -0.4 AA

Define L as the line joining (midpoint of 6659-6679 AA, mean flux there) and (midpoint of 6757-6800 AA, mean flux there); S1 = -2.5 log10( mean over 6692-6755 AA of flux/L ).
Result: 0.05 mag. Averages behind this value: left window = 3.19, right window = 3.24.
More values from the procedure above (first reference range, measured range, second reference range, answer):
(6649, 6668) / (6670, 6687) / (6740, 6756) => -0.05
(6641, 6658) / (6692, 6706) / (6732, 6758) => -0.05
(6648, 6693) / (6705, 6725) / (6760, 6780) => 0.01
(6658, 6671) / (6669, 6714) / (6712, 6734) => -0.01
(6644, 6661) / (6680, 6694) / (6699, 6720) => -0.02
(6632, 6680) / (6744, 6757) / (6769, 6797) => 0.08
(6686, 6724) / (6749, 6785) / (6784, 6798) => 0.00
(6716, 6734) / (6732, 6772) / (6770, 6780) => 0.09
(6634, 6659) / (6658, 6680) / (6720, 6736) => -0.05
